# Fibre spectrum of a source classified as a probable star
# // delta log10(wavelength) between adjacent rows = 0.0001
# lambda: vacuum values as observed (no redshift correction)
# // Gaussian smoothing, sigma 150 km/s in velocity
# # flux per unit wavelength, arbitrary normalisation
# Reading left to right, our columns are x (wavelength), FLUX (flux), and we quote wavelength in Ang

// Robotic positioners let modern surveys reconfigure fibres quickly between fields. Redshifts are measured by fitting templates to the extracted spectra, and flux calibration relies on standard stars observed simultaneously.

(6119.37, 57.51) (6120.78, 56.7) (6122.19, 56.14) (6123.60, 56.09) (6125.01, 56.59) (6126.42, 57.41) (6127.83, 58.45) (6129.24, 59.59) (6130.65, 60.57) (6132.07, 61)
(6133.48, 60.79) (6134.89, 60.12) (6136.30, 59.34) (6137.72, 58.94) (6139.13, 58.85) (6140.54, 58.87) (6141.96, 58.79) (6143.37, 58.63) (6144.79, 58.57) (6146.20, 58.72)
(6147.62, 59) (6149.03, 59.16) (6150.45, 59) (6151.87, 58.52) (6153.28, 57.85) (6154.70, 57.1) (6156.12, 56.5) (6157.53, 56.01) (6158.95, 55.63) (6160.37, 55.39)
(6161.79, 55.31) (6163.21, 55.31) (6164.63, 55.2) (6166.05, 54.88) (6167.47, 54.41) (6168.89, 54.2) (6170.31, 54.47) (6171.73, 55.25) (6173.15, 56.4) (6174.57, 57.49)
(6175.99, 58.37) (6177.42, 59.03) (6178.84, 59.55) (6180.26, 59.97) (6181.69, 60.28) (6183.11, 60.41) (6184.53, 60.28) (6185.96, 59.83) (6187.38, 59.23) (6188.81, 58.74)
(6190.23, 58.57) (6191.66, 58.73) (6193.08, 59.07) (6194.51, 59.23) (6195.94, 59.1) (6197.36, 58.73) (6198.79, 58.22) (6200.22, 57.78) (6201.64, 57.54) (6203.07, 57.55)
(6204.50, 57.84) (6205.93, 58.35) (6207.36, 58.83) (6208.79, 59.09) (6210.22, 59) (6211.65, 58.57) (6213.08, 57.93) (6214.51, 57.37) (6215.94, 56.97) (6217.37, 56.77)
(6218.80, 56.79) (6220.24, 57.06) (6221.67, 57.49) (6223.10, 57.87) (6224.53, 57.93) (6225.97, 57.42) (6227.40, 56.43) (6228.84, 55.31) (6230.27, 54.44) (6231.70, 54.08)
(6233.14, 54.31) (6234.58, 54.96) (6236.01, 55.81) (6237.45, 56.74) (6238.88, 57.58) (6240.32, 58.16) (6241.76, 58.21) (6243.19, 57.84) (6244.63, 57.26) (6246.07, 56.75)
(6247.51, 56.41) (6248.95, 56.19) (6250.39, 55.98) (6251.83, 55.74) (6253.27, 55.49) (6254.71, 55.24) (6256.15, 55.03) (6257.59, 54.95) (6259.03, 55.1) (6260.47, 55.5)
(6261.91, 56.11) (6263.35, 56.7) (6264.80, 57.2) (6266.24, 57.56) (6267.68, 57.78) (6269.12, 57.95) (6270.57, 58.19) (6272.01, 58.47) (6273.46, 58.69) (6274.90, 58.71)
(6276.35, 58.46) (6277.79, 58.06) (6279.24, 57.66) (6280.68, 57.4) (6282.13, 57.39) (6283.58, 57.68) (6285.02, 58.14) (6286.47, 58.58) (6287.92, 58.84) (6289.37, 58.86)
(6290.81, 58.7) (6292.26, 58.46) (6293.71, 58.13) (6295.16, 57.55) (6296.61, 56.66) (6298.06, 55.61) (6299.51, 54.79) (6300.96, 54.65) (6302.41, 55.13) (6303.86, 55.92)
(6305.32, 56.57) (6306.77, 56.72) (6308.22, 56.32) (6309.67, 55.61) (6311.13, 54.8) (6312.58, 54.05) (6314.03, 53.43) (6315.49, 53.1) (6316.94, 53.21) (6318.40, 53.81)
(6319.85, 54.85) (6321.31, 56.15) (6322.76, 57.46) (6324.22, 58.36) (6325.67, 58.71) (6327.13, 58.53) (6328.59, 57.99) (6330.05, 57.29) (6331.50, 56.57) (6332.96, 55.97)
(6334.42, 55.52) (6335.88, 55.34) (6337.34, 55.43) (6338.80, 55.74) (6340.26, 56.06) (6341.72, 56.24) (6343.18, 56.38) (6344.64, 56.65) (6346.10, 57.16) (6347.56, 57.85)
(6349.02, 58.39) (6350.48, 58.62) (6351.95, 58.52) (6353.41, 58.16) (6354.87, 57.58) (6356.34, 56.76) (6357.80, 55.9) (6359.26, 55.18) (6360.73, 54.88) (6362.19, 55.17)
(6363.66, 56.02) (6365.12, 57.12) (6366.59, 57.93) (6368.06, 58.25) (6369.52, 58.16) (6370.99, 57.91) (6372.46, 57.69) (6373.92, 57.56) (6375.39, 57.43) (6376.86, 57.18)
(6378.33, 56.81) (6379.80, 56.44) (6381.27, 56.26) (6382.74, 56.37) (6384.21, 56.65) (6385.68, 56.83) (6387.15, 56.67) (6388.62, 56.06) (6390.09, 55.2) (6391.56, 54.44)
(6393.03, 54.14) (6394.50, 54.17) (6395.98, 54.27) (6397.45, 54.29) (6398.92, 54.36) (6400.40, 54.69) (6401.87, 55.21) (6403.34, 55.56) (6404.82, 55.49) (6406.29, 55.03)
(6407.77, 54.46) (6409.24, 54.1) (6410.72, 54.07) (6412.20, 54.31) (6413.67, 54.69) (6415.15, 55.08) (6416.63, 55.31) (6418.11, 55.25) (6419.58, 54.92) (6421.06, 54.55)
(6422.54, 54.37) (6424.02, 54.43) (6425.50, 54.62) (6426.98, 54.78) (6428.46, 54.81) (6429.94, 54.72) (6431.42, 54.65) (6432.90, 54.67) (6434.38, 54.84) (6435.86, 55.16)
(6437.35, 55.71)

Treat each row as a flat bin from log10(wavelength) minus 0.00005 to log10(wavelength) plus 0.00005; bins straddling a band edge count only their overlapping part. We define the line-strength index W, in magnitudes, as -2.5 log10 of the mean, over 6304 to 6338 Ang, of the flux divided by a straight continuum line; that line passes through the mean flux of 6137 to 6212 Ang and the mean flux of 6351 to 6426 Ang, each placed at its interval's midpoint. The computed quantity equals 0.011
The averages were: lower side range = 57.9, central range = 55.9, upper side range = 55.8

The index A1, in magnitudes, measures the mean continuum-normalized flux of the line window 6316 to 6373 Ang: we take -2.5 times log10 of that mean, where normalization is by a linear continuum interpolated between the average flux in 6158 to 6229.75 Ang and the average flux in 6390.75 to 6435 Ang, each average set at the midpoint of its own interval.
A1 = -0.02 mag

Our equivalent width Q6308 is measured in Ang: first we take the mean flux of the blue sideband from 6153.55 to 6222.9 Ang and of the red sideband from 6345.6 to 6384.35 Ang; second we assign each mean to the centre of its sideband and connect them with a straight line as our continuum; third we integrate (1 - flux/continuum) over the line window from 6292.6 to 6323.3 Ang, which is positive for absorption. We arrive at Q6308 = 1.0 Ang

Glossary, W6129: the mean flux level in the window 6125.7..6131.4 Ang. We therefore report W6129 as 59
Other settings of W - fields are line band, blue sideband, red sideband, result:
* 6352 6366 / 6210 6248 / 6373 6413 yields -0.01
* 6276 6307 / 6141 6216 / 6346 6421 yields -0.01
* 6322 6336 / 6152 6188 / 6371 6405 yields -0.02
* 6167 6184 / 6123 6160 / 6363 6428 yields 0.01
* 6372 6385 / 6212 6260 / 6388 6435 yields -0.04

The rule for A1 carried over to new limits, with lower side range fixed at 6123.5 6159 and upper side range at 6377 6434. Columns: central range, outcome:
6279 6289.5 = -0.026 mag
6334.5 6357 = -0.021 mag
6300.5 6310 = 0.010 mag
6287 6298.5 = -0.026 mag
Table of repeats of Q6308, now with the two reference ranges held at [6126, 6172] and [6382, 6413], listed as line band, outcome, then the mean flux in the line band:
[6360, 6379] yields -0.6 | 57.1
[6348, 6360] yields -0.4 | 57.4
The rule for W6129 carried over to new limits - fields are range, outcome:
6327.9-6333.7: 57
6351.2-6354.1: 58.2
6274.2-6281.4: 58.1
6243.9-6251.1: 56.5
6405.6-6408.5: 54.7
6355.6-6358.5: 56.3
